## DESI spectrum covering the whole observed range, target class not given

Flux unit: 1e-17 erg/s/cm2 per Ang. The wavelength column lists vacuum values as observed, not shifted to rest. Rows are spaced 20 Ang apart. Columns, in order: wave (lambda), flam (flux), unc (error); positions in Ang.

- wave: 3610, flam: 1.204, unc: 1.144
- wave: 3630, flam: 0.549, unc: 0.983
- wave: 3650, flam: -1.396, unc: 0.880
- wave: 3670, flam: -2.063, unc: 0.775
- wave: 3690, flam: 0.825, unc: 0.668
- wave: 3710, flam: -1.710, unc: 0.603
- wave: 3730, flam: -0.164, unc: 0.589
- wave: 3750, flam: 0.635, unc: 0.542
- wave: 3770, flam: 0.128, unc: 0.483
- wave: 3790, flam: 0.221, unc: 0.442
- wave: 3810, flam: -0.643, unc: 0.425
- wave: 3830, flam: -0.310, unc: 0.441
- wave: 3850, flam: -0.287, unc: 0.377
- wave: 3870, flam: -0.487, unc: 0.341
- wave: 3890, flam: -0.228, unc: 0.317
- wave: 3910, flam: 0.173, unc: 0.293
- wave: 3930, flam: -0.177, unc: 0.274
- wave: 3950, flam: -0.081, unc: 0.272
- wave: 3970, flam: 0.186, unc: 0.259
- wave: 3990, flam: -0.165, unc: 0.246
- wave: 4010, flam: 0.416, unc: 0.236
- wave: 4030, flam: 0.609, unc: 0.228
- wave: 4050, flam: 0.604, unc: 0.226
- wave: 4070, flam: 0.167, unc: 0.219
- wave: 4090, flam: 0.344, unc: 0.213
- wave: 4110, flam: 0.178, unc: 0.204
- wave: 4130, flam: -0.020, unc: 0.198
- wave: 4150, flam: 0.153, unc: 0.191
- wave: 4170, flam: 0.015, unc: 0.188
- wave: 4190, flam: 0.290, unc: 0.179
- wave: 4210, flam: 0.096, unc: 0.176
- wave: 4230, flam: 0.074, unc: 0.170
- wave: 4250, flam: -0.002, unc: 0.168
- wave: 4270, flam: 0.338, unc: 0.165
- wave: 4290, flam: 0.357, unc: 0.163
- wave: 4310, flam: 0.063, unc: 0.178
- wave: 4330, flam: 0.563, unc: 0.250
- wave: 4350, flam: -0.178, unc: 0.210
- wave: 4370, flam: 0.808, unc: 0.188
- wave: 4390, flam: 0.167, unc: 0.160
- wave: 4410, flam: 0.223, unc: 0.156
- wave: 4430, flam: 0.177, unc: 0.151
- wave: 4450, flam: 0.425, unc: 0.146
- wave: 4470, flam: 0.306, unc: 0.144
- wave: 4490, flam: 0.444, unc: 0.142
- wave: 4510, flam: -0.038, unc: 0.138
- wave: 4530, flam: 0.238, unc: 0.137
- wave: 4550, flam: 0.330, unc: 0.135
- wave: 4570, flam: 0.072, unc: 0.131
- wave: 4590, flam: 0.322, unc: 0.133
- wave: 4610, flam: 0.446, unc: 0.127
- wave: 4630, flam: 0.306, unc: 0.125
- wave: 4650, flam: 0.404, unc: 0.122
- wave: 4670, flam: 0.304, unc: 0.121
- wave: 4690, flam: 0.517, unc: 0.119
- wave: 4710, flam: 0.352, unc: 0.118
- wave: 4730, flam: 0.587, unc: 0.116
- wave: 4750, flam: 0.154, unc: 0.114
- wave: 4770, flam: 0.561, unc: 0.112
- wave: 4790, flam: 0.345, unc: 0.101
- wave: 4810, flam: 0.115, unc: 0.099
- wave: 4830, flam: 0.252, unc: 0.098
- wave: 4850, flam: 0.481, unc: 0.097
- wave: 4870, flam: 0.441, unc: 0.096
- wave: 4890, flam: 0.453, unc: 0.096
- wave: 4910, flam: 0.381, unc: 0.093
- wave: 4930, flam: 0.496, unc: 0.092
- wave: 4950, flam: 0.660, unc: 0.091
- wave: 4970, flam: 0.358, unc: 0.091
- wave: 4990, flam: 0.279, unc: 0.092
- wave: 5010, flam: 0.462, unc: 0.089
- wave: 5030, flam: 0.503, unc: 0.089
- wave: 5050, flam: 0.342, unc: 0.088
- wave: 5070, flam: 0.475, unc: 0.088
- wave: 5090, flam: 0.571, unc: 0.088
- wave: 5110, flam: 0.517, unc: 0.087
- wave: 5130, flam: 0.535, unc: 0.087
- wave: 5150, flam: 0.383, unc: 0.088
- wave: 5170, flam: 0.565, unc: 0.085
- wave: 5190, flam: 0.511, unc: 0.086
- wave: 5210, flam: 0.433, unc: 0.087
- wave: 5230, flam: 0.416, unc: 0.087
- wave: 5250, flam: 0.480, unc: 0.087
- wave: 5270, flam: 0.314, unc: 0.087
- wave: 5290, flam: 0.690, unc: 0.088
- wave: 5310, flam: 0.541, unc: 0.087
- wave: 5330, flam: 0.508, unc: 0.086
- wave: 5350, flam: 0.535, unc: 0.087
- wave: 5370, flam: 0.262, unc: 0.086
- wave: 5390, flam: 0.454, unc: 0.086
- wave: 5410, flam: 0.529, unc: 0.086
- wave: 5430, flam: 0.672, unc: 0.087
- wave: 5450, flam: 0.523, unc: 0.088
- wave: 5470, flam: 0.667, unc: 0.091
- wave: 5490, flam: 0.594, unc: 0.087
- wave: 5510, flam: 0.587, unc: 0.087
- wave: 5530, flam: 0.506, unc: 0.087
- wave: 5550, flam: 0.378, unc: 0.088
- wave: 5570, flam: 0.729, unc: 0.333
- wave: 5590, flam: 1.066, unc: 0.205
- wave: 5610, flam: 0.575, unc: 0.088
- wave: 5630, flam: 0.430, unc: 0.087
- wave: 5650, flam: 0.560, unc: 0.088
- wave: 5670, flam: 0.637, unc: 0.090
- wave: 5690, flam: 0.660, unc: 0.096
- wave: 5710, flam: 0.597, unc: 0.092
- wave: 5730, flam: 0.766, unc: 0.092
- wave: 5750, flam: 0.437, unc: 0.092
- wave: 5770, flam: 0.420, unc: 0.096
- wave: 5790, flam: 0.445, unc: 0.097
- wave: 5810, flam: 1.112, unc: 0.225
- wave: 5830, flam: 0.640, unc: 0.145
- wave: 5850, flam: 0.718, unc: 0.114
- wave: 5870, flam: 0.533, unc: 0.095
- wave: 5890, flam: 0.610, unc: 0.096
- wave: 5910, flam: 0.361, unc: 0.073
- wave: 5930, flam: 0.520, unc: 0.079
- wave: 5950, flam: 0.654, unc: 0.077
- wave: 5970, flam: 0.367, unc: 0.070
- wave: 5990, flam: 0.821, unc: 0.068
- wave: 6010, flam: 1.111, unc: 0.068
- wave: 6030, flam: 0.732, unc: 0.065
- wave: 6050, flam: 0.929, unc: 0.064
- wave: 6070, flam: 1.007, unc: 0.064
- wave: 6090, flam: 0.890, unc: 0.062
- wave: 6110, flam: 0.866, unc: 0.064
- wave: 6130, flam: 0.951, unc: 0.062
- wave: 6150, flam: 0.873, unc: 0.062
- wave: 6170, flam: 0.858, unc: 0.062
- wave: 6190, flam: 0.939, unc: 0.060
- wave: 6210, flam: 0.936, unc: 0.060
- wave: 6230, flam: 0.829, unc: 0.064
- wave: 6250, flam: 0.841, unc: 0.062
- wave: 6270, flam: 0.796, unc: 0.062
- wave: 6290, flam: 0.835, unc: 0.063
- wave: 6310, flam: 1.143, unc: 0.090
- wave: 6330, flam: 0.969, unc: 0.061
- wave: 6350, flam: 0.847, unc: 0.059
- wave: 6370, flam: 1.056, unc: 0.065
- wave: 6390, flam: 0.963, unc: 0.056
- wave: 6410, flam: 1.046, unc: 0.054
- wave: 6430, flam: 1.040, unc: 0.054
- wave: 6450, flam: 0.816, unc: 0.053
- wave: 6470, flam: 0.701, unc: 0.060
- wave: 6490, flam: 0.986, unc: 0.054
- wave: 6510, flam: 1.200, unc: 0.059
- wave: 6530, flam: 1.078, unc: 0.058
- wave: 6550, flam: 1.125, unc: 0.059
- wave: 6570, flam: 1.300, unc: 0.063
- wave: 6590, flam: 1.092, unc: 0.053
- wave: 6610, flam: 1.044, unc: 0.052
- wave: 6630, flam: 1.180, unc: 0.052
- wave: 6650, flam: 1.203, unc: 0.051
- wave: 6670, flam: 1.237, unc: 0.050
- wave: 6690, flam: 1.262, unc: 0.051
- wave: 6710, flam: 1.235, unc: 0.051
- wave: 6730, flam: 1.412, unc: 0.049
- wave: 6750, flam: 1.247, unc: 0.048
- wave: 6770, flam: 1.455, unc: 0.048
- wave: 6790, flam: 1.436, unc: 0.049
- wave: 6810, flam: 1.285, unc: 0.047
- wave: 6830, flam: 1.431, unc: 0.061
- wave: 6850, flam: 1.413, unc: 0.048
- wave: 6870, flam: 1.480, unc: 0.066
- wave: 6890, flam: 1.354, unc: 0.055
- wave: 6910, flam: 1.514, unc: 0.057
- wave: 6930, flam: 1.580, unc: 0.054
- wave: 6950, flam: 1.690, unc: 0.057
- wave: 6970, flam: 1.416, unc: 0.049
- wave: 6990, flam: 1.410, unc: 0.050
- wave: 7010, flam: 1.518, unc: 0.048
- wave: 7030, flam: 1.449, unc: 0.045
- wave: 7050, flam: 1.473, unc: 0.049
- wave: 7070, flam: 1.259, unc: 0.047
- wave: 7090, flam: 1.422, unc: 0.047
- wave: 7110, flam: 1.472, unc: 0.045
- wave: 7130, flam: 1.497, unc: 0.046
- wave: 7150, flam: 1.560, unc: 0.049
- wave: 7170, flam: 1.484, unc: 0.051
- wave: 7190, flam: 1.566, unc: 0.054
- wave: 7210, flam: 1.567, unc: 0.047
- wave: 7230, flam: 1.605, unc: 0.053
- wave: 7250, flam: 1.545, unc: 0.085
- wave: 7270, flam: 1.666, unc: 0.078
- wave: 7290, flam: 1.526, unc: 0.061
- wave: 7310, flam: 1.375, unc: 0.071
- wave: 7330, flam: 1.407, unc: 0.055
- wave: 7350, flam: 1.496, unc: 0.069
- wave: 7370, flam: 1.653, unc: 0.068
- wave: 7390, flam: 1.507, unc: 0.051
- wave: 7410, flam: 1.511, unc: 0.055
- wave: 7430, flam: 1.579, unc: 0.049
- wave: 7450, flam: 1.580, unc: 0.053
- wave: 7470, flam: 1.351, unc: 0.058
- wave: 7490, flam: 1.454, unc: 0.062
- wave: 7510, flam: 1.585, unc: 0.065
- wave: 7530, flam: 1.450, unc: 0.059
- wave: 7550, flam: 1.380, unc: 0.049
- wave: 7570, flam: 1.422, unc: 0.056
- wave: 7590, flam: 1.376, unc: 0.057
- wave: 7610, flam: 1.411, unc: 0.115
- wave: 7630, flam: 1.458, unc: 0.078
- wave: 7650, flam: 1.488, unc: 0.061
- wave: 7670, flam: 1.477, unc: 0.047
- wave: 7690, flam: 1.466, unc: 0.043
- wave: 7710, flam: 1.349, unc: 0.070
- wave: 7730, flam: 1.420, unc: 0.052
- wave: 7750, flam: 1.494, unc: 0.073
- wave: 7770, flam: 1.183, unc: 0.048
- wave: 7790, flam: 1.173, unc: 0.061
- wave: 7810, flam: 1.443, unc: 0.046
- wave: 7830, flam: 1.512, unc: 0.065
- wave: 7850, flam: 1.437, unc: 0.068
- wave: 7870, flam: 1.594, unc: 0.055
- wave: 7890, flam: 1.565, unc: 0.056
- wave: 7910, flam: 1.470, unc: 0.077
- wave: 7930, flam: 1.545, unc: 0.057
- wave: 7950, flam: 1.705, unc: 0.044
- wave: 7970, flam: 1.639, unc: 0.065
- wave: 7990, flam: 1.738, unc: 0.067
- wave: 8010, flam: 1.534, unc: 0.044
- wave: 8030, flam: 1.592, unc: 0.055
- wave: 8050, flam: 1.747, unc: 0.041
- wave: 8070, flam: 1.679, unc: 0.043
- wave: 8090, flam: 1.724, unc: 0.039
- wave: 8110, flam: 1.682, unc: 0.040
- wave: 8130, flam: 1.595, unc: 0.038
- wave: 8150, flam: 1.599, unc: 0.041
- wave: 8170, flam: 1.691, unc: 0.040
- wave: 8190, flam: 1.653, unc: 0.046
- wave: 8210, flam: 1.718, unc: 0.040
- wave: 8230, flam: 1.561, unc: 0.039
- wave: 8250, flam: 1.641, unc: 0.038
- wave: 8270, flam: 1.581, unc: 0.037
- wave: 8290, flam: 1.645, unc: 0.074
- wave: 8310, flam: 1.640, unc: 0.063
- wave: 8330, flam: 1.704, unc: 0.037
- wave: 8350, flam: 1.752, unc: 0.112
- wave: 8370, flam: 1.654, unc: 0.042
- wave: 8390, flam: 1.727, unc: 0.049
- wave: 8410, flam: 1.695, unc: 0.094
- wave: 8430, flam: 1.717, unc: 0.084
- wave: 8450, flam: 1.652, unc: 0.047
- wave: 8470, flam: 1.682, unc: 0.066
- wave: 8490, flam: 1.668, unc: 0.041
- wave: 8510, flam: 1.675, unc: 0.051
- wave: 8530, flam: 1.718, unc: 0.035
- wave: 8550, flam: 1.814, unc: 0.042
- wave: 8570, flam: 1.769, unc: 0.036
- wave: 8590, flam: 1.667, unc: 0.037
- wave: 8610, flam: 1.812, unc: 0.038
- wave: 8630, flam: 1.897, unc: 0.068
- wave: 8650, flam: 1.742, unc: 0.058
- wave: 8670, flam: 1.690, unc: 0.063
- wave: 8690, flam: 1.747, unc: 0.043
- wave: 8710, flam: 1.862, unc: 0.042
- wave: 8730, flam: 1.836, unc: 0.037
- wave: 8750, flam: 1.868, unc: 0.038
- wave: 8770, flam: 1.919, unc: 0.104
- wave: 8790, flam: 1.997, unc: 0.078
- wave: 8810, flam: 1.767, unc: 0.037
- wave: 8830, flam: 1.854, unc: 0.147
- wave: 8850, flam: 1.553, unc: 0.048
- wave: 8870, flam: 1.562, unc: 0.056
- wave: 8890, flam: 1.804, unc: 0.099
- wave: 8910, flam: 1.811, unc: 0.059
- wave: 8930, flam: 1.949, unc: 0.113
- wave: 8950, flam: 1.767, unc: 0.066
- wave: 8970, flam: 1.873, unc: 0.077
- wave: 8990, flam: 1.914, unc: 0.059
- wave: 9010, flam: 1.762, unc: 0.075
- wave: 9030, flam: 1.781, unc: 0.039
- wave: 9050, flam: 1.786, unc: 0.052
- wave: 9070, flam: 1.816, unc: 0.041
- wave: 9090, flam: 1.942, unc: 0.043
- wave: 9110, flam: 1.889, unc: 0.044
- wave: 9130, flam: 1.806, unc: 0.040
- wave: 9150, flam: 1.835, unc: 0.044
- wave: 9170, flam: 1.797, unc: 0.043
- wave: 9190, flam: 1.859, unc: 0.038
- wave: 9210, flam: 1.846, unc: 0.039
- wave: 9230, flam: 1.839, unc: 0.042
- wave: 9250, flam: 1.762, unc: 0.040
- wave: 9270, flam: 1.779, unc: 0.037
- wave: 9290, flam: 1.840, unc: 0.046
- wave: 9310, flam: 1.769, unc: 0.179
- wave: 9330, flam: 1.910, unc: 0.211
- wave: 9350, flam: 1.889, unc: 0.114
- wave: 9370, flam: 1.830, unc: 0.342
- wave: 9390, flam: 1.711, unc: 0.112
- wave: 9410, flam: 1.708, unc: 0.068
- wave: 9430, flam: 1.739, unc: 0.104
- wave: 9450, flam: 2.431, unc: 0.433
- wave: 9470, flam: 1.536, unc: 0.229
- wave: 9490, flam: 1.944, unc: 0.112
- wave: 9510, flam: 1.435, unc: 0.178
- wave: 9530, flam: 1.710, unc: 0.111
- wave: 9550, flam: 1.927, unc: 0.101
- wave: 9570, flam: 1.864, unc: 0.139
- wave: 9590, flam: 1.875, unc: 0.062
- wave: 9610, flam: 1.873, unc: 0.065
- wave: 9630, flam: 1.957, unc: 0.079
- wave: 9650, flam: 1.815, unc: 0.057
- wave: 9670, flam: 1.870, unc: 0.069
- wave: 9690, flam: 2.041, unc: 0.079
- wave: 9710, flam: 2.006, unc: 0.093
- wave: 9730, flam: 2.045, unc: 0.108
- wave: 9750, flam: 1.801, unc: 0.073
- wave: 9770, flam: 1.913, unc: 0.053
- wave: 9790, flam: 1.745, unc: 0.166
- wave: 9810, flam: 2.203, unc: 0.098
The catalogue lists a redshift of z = 0.50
